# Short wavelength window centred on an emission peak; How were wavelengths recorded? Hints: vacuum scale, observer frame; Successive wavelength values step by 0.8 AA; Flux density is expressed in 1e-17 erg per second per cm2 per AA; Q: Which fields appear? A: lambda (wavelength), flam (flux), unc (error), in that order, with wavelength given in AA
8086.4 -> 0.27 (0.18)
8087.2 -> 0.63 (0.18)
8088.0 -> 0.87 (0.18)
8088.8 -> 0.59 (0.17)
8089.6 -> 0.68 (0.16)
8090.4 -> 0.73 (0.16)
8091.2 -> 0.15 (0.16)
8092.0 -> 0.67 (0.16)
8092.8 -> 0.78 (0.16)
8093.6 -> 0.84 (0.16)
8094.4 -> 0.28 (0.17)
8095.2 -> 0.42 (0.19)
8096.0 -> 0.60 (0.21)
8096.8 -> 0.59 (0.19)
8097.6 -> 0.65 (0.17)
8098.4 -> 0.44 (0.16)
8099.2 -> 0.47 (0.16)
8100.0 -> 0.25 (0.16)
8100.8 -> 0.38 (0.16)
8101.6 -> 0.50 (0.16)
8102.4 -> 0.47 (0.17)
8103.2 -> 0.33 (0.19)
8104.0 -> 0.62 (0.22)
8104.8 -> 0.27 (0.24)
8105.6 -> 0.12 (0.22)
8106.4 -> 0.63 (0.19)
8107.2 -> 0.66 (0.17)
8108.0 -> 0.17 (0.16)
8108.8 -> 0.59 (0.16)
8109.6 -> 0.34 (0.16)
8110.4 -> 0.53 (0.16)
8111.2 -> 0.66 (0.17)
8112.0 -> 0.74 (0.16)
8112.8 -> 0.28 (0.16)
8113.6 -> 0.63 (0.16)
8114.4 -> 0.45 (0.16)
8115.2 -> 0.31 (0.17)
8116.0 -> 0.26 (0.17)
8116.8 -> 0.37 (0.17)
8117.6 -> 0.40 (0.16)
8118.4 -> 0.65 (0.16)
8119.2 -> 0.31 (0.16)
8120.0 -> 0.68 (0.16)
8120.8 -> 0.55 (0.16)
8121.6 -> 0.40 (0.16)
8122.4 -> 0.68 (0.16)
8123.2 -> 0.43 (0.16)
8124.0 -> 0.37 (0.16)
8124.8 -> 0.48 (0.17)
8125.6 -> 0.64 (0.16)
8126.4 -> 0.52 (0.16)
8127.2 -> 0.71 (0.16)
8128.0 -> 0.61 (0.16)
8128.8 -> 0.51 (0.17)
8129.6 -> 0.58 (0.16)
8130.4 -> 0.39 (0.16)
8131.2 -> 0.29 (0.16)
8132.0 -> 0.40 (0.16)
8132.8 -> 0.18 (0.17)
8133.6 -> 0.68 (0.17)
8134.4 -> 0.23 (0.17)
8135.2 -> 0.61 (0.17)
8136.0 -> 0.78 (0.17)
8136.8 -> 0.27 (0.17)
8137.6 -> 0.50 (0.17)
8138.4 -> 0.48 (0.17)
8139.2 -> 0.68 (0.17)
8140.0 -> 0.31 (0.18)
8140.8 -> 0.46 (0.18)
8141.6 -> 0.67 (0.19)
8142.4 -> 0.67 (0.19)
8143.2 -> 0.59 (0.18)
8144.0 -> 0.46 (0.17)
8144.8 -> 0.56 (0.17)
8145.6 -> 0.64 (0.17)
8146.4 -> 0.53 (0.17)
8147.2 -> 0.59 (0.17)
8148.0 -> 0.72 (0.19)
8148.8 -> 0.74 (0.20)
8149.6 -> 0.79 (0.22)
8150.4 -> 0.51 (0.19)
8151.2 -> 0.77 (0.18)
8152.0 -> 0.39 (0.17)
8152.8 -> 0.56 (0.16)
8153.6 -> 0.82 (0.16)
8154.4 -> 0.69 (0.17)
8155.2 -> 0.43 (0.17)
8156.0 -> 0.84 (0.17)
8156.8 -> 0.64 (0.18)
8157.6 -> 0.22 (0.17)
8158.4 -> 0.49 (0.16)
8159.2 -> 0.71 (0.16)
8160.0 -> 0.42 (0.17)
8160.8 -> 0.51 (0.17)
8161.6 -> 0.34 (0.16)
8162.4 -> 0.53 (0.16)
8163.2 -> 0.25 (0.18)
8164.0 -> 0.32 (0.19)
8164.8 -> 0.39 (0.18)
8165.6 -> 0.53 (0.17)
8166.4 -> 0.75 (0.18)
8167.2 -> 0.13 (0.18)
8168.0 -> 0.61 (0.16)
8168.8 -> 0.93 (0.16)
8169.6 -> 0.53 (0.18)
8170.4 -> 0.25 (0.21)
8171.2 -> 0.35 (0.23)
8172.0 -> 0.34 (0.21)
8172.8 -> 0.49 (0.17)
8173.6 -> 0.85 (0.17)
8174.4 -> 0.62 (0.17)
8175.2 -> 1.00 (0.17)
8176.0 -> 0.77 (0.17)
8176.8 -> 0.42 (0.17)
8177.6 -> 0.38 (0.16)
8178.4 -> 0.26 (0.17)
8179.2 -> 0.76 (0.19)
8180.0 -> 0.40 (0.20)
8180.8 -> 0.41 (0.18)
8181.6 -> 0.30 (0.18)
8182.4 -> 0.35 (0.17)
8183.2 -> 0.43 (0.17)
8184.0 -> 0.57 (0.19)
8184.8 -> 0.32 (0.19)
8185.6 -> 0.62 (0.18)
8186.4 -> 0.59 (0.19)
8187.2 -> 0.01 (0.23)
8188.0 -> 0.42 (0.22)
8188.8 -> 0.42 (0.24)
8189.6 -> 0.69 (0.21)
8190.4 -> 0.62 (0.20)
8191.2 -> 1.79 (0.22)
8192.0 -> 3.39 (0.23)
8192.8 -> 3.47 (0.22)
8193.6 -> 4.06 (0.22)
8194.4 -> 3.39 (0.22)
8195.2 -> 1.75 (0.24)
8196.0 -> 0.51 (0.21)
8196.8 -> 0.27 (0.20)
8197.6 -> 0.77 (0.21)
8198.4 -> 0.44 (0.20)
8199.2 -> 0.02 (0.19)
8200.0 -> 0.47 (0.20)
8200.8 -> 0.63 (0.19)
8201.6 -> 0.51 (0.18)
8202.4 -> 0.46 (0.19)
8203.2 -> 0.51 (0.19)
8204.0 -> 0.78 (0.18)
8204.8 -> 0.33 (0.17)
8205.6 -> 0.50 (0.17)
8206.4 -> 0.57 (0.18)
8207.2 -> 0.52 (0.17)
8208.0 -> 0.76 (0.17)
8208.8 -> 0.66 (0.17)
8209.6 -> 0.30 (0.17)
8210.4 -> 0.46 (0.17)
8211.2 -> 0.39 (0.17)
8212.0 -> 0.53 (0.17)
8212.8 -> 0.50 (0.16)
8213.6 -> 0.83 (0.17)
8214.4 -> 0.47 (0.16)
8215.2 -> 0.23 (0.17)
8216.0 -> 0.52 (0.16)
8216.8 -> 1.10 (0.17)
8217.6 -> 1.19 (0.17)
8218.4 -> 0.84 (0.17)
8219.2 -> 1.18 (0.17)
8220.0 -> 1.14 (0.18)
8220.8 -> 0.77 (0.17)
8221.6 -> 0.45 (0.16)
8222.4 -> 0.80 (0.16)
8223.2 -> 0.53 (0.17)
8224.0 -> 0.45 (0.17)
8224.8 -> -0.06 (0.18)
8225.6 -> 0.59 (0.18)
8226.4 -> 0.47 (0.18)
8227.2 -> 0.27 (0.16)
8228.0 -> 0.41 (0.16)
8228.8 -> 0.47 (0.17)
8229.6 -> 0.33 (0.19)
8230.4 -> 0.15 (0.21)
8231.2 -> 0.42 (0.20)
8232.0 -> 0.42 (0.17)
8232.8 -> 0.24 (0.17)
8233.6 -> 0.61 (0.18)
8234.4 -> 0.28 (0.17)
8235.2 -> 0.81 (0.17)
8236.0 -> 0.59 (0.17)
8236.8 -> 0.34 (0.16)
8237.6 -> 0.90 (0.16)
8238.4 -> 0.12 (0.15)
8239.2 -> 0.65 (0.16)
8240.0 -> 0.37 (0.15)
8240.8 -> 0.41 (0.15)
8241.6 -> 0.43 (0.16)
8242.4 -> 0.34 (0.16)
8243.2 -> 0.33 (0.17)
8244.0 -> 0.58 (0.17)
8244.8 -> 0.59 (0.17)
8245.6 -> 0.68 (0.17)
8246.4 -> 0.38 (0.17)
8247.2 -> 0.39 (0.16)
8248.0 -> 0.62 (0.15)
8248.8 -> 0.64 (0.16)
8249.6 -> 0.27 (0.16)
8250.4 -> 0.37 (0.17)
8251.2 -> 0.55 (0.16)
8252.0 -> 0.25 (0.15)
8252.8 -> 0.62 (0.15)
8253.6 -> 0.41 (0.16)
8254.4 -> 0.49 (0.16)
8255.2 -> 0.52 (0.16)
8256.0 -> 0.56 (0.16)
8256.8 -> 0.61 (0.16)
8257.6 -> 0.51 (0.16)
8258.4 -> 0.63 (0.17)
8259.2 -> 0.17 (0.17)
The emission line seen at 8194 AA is Halpha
